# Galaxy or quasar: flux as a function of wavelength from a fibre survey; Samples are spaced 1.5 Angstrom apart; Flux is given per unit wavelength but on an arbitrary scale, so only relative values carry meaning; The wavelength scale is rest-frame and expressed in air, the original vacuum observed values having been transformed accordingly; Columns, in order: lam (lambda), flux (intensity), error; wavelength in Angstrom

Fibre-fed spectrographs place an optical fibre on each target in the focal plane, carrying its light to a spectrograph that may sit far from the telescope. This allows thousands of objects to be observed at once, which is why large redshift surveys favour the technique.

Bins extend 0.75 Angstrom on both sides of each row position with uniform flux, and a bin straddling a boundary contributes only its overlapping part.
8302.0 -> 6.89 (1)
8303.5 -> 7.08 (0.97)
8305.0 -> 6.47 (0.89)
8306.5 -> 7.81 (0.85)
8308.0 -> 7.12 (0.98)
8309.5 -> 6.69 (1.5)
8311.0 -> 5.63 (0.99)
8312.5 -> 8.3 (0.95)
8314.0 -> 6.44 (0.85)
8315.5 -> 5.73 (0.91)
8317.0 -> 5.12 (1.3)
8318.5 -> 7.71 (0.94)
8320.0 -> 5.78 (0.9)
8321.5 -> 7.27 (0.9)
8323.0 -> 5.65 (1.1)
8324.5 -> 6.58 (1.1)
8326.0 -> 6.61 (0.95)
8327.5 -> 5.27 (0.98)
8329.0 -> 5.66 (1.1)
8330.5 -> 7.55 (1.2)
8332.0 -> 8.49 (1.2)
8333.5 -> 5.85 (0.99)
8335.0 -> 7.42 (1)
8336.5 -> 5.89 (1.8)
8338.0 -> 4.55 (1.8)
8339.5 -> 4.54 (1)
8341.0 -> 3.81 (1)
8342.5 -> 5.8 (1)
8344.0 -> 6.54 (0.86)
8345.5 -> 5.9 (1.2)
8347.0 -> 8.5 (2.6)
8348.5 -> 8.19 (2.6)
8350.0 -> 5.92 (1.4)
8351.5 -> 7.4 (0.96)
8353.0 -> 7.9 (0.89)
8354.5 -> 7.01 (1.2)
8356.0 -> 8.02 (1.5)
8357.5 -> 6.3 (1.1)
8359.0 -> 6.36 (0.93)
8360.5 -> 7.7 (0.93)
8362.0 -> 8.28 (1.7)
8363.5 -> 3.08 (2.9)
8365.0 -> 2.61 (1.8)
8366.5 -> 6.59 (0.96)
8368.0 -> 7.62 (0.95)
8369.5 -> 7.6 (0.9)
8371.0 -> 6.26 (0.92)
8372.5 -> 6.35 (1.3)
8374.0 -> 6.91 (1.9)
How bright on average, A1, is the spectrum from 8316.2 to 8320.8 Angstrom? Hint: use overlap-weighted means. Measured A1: 6.21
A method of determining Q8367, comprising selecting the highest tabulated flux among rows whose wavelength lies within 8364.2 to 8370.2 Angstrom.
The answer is 7.62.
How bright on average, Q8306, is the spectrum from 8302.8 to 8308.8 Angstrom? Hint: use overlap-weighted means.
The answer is 7.12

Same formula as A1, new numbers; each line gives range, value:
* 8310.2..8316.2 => 6.53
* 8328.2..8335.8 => 6.98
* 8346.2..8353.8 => 7.57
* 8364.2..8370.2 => 6.07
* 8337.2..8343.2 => 4.68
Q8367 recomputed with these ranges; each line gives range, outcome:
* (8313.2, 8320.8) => 7.71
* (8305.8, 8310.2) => 7.81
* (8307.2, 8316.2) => 8.3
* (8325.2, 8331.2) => 7.55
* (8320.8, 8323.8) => 7.27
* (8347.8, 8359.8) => 8.19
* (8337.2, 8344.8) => 6.54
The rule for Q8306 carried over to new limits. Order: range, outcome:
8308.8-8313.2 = 6.86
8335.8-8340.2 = 4.99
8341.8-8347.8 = 6.7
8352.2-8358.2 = 7.32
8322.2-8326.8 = 6.28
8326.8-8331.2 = 6.15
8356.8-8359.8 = 6.35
